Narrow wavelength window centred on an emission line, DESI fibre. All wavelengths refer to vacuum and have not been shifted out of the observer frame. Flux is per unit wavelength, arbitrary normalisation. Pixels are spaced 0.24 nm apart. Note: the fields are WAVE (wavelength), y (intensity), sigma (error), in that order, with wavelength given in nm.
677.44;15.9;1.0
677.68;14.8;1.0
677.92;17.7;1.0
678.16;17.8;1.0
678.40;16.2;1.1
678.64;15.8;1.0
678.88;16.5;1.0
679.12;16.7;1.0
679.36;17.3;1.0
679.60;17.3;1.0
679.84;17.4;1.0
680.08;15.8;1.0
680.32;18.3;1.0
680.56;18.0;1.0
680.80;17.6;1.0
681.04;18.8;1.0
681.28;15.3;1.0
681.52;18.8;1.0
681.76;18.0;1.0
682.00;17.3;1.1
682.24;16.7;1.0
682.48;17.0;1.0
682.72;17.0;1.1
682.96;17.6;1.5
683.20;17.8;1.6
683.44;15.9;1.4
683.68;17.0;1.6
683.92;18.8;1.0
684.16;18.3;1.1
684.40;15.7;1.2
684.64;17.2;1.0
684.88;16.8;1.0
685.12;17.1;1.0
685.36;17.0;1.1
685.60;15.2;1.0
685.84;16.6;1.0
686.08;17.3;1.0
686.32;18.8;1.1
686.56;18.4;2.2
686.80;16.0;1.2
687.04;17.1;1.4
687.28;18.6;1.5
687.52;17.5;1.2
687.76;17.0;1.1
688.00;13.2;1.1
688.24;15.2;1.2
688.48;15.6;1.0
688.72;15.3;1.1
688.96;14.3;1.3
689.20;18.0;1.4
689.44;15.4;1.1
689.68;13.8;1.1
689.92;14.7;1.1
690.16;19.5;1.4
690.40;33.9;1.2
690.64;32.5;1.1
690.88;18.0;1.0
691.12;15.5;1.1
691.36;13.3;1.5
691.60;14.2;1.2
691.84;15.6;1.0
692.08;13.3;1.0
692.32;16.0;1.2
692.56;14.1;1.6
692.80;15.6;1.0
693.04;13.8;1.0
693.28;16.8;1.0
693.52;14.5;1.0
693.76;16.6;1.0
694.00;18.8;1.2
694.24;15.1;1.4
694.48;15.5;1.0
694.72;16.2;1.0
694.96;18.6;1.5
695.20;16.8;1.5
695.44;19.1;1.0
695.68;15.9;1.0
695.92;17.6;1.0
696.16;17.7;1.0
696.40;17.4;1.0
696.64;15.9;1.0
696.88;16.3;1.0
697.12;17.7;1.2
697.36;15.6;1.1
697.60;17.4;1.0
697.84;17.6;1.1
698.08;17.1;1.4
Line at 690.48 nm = H-beta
